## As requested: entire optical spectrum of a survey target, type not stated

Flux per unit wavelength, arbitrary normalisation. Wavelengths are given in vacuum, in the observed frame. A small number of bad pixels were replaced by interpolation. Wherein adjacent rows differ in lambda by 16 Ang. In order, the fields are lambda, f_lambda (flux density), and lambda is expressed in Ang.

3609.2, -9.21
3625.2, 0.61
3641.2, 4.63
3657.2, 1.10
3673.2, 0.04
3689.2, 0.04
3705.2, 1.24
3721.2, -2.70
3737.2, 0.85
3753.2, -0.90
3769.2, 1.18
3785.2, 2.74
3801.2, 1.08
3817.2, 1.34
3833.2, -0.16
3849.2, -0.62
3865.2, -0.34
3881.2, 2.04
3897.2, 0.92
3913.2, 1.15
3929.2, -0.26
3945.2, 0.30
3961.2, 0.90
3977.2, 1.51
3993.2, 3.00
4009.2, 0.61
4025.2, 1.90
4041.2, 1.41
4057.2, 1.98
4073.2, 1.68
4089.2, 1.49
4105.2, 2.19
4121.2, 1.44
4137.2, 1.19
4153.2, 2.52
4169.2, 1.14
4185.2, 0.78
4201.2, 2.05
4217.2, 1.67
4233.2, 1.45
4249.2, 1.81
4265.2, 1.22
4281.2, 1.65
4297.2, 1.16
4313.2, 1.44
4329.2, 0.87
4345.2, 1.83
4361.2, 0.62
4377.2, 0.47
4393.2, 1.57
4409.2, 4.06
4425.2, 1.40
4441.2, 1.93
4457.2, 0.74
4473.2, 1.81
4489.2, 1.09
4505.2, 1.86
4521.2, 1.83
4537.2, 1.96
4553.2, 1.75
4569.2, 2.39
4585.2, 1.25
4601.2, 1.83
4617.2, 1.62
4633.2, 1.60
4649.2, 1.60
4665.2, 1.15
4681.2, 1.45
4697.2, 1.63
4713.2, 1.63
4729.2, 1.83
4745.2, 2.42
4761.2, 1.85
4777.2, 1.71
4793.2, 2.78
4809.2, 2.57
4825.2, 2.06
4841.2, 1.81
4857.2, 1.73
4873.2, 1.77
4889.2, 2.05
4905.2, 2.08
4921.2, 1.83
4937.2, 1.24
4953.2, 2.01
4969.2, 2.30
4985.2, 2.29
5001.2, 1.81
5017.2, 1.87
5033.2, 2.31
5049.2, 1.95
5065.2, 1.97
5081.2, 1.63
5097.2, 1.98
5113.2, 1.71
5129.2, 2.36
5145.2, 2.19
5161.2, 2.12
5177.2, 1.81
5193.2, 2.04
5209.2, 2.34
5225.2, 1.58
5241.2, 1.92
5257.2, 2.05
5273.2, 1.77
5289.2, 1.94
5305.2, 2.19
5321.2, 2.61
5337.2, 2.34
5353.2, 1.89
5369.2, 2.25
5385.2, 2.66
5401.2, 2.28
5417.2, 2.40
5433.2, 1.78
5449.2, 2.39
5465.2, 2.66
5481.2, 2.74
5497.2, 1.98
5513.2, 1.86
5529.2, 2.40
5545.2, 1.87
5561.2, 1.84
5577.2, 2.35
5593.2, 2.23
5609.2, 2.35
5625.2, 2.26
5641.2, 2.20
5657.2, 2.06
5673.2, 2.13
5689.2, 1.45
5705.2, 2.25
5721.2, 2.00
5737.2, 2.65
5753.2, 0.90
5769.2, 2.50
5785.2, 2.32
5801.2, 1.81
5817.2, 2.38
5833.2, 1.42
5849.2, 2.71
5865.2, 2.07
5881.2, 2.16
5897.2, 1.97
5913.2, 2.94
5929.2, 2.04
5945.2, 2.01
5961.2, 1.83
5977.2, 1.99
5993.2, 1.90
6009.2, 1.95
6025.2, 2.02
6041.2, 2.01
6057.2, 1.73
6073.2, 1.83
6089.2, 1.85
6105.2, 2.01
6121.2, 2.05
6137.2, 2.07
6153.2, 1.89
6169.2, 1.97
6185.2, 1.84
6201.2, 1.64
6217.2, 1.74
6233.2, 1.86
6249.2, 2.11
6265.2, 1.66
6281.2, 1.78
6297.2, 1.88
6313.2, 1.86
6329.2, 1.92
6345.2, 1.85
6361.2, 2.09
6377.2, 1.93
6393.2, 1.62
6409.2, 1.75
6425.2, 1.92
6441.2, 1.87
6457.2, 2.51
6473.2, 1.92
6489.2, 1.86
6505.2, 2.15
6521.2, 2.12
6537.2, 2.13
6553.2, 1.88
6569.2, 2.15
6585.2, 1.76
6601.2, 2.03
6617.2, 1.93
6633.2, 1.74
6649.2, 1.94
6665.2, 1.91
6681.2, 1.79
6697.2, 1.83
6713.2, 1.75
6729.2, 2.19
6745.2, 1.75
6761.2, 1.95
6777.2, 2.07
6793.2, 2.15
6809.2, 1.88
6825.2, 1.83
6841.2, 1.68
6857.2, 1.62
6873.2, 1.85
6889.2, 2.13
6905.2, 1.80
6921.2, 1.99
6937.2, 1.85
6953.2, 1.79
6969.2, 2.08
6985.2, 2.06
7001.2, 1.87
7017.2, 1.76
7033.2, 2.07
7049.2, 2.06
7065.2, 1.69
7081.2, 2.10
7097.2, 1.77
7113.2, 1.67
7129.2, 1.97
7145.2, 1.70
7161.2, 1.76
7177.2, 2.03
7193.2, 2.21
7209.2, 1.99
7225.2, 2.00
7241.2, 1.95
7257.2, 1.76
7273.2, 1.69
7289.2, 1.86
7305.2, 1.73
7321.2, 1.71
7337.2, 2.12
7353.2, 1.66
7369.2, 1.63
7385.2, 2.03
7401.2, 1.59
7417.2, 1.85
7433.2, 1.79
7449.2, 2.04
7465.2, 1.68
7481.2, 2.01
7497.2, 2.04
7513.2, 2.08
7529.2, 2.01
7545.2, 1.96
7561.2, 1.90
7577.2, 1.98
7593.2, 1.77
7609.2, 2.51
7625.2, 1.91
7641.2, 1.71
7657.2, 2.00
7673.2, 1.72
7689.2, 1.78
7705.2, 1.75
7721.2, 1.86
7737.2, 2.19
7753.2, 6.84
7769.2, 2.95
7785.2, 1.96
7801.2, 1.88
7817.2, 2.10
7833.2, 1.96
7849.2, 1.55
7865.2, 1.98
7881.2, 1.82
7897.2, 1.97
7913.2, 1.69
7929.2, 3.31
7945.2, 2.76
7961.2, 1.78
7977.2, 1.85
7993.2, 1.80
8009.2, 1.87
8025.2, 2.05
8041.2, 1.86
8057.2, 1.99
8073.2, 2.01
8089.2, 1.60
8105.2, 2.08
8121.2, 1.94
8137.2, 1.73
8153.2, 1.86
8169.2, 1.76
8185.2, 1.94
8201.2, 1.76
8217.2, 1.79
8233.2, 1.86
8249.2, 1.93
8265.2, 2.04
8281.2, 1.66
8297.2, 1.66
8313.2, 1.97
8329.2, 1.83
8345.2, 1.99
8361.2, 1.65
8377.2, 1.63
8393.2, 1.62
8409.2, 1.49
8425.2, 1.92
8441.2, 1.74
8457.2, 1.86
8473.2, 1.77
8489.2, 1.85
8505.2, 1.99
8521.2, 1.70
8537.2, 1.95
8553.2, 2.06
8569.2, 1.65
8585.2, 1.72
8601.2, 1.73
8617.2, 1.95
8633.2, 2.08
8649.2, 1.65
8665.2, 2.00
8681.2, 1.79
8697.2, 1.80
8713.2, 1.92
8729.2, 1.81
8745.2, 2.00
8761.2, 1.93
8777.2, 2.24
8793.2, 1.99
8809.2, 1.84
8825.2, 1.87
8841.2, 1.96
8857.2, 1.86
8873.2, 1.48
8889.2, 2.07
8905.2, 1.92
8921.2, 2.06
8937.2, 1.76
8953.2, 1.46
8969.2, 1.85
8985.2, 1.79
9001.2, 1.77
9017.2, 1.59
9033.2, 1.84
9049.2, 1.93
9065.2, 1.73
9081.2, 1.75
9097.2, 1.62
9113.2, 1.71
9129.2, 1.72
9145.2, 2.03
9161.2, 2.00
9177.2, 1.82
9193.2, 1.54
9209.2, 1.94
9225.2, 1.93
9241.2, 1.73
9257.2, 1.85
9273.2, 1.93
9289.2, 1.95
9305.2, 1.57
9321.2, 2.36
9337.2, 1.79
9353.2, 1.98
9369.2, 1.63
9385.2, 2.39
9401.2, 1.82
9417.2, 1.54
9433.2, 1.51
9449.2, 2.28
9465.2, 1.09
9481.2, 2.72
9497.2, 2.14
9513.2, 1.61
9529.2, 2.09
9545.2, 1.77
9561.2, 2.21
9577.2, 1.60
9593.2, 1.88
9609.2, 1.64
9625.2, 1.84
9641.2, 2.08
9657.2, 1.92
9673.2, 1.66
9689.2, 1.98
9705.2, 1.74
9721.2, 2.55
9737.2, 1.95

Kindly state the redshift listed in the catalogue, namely 0.181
